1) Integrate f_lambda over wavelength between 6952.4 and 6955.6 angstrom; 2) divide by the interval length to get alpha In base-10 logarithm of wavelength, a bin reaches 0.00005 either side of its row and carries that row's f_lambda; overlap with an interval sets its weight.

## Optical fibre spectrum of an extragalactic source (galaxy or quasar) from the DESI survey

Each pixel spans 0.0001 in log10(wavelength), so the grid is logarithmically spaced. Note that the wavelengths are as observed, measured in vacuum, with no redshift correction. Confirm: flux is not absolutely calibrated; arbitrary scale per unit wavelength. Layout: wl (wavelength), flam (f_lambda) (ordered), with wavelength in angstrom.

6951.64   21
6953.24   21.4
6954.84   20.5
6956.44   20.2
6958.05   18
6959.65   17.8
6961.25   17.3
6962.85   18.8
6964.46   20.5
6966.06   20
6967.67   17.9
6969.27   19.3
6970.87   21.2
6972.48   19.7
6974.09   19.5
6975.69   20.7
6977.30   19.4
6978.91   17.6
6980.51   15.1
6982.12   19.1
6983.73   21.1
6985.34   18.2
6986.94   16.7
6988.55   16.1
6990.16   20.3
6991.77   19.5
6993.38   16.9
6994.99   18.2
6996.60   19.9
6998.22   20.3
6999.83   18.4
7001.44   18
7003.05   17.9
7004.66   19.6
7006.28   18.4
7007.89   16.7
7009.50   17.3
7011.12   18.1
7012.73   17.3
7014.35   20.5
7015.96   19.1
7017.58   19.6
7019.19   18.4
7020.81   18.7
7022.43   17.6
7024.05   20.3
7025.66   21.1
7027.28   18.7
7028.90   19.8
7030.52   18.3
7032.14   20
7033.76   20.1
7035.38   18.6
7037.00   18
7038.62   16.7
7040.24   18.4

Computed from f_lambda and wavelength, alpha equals 21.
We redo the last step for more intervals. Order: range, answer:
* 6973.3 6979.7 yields 19.3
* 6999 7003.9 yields 18.2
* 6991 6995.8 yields 18.2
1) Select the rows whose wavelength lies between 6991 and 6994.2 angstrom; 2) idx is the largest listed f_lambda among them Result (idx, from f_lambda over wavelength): 19.5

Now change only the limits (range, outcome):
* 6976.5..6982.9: 19.4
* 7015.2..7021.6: 19.6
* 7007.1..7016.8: 20.5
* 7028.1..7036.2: 20.1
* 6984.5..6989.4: 18.2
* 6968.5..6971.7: 21.2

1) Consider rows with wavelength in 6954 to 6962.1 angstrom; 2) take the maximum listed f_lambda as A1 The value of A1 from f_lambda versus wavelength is 20.5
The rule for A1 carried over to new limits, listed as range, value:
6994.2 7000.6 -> 20.3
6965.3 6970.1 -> 20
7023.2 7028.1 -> 21.1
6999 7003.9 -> 18.4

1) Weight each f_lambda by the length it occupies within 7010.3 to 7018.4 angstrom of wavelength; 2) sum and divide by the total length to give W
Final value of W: 18.9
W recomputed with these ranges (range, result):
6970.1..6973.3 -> 20.4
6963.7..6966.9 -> 20.2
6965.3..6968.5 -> 18.9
